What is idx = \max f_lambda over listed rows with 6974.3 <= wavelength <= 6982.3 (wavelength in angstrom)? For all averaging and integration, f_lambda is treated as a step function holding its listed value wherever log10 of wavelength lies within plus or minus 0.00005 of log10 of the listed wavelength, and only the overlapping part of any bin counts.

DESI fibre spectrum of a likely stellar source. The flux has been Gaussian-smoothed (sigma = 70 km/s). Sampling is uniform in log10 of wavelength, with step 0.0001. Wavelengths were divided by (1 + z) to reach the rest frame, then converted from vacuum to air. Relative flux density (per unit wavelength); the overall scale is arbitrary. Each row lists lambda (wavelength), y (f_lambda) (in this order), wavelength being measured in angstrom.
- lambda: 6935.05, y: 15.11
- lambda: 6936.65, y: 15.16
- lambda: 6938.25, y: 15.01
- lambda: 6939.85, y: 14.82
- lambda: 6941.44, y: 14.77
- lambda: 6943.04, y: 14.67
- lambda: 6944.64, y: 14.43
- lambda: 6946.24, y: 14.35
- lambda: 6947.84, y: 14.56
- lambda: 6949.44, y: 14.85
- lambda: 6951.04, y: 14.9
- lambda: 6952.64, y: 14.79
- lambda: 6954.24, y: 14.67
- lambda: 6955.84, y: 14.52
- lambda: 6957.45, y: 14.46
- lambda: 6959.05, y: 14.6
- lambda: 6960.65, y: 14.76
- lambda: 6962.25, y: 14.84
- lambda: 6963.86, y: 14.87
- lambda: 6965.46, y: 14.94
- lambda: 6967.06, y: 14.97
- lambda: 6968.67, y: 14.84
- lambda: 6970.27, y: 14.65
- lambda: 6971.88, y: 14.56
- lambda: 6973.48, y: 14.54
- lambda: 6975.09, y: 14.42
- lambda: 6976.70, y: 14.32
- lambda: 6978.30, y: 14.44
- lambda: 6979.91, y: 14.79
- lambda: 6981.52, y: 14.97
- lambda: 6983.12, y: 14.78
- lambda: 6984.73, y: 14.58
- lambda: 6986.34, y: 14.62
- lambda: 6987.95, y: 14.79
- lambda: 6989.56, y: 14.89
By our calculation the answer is 14.97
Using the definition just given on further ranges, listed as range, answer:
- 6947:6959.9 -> 14.9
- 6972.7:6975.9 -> 14.54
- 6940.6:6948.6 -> 14.77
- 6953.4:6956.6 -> 14.67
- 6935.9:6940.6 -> 15.16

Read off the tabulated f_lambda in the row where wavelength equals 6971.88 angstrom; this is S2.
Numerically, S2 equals 14.56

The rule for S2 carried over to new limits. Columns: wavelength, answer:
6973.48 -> 14.54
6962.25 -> 14.84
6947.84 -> 14.56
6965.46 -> 14.94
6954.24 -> 14.67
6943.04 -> 14.67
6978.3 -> 14.44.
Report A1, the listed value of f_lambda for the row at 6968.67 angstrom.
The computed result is 14.84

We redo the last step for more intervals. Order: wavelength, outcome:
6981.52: 14.97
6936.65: 15.16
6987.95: 14.79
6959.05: 14.6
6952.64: 14.79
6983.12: 14.78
